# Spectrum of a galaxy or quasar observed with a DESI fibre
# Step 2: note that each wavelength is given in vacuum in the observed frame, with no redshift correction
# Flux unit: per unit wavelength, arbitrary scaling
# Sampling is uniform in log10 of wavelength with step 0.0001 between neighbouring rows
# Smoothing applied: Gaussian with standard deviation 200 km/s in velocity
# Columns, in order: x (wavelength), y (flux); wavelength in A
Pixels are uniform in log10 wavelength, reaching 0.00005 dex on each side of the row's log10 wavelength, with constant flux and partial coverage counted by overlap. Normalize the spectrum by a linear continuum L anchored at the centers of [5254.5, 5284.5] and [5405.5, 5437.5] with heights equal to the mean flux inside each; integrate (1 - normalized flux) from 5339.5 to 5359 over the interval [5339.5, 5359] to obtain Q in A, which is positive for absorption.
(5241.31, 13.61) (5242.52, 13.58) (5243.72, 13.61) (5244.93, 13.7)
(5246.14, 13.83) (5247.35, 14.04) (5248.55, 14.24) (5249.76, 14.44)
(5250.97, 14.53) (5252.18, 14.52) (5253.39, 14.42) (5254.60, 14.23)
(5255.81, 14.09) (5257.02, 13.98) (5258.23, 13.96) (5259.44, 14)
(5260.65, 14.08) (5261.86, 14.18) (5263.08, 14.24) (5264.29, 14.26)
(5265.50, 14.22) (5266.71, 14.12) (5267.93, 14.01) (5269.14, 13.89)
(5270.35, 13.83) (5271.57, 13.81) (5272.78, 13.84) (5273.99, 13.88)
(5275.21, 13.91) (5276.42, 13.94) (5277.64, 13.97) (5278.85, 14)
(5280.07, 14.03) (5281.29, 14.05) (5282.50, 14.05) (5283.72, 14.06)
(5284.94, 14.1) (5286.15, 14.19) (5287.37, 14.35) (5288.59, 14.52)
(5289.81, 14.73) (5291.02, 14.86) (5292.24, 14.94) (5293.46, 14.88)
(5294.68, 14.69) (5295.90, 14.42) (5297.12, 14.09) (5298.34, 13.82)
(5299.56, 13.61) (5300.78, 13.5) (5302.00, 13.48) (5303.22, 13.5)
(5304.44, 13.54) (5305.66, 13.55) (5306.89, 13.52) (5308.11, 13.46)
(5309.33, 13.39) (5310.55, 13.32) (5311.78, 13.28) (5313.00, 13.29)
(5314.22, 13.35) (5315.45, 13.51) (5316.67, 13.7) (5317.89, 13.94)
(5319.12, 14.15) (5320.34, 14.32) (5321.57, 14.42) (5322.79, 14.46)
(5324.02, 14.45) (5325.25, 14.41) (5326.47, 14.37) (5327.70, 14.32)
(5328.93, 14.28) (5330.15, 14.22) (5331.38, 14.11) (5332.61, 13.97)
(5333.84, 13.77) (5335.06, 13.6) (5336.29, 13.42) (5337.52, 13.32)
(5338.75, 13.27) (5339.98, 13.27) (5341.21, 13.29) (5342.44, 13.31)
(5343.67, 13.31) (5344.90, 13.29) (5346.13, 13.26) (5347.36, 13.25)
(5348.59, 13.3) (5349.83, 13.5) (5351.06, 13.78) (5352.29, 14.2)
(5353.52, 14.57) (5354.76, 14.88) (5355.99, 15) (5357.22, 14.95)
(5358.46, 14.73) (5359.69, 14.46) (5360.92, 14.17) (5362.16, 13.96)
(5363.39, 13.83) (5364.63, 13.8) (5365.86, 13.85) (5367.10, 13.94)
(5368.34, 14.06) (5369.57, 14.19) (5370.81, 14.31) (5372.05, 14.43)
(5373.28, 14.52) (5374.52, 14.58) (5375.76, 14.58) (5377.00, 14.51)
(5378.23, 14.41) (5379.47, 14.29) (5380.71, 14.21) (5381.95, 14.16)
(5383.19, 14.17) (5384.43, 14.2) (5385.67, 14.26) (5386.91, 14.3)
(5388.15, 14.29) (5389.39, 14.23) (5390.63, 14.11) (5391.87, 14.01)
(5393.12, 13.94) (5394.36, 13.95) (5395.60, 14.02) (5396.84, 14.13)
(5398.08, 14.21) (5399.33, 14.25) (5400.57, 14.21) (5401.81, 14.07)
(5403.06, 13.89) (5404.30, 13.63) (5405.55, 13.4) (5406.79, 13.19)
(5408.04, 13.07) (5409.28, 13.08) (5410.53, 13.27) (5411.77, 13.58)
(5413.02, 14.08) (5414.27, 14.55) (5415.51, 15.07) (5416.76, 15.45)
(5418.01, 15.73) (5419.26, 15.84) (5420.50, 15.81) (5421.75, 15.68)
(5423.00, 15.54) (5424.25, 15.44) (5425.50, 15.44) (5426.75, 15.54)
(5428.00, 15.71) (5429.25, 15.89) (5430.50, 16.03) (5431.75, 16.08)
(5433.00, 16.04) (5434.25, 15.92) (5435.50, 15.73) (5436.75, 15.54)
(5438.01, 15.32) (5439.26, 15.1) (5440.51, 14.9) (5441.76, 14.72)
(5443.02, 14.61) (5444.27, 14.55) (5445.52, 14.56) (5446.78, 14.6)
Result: 0.93 A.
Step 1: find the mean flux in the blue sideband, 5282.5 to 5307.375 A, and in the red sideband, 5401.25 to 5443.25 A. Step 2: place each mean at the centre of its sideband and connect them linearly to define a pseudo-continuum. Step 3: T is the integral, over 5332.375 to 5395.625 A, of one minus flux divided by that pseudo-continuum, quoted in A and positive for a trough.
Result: 2.30 A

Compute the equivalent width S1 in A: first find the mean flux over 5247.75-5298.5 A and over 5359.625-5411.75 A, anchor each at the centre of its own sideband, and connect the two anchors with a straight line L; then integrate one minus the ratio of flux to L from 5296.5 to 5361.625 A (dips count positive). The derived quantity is 1.3 A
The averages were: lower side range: 14.2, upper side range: 14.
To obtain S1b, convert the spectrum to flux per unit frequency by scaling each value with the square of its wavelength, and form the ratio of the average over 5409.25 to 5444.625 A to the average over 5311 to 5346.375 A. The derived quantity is 1.15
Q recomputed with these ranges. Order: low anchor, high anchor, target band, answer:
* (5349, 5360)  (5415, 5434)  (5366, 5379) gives 0.4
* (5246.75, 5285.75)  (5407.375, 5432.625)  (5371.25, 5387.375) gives 0.5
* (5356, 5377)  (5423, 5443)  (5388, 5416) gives 1.9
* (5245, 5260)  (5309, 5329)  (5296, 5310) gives 0.4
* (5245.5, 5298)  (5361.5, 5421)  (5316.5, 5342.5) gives 0.5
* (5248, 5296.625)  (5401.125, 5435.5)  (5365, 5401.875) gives 1.3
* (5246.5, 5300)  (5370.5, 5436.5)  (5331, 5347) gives 1.0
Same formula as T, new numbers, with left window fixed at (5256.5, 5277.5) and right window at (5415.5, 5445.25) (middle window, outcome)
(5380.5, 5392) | 0.67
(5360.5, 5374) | 0.74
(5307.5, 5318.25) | 0.72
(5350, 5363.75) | 0.40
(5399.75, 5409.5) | 1.05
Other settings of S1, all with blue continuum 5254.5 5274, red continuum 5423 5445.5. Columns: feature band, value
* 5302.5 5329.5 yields 1.2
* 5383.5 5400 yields 1.0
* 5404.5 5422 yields 1.0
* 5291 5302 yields 0.0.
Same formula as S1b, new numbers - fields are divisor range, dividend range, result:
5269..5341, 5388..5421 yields 1.06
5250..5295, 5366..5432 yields 1.07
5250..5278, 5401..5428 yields 1.09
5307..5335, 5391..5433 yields 1.09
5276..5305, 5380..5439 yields 1.08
